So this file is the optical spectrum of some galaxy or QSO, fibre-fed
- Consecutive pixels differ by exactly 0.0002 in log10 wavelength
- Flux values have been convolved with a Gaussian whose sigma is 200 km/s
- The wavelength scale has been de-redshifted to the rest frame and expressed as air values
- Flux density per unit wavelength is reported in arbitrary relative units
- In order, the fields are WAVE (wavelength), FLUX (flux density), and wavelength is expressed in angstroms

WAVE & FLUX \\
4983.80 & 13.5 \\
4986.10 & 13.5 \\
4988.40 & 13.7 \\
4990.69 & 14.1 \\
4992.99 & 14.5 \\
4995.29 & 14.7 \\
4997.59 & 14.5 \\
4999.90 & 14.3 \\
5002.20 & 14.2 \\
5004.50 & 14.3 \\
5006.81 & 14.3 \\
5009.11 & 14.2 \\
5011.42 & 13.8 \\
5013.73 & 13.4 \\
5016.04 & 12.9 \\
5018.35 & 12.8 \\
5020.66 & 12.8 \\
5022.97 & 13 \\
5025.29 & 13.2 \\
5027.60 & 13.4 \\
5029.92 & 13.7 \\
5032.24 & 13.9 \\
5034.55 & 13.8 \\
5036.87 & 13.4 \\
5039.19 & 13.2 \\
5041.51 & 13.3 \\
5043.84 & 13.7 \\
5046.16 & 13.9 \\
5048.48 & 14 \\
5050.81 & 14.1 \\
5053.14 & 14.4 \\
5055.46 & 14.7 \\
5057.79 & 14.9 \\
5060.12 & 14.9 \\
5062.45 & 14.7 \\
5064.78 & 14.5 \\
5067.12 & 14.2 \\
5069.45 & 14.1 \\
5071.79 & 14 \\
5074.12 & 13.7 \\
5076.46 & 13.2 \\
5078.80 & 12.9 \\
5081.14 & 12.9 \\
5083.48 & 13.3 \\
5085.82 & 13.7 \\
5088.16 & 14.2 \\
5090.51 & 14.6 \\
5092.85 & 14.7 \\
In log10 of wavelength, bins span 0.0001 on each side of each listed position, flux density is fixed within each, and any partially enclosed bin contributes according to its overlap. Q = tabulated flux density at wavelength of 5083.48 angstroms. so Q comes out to 13.3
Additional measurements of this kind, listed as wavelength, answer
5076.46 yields 13.2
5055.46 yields 14.7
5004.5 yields 14.3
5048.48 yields 14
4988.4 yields 13.7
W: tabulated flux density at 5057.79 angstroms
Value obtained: 14.9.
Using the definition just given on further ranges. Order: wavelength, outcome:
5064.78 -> 14.5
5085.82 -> 13.7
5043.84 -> 13.7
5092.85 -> 14.7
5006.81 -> 14.3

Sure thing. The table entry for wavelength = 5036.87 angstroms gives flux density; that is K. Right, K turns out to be 13.4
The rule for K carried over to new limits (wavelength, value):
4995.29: 14.7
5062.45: 14.7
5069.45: 14.1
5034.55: 13.8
